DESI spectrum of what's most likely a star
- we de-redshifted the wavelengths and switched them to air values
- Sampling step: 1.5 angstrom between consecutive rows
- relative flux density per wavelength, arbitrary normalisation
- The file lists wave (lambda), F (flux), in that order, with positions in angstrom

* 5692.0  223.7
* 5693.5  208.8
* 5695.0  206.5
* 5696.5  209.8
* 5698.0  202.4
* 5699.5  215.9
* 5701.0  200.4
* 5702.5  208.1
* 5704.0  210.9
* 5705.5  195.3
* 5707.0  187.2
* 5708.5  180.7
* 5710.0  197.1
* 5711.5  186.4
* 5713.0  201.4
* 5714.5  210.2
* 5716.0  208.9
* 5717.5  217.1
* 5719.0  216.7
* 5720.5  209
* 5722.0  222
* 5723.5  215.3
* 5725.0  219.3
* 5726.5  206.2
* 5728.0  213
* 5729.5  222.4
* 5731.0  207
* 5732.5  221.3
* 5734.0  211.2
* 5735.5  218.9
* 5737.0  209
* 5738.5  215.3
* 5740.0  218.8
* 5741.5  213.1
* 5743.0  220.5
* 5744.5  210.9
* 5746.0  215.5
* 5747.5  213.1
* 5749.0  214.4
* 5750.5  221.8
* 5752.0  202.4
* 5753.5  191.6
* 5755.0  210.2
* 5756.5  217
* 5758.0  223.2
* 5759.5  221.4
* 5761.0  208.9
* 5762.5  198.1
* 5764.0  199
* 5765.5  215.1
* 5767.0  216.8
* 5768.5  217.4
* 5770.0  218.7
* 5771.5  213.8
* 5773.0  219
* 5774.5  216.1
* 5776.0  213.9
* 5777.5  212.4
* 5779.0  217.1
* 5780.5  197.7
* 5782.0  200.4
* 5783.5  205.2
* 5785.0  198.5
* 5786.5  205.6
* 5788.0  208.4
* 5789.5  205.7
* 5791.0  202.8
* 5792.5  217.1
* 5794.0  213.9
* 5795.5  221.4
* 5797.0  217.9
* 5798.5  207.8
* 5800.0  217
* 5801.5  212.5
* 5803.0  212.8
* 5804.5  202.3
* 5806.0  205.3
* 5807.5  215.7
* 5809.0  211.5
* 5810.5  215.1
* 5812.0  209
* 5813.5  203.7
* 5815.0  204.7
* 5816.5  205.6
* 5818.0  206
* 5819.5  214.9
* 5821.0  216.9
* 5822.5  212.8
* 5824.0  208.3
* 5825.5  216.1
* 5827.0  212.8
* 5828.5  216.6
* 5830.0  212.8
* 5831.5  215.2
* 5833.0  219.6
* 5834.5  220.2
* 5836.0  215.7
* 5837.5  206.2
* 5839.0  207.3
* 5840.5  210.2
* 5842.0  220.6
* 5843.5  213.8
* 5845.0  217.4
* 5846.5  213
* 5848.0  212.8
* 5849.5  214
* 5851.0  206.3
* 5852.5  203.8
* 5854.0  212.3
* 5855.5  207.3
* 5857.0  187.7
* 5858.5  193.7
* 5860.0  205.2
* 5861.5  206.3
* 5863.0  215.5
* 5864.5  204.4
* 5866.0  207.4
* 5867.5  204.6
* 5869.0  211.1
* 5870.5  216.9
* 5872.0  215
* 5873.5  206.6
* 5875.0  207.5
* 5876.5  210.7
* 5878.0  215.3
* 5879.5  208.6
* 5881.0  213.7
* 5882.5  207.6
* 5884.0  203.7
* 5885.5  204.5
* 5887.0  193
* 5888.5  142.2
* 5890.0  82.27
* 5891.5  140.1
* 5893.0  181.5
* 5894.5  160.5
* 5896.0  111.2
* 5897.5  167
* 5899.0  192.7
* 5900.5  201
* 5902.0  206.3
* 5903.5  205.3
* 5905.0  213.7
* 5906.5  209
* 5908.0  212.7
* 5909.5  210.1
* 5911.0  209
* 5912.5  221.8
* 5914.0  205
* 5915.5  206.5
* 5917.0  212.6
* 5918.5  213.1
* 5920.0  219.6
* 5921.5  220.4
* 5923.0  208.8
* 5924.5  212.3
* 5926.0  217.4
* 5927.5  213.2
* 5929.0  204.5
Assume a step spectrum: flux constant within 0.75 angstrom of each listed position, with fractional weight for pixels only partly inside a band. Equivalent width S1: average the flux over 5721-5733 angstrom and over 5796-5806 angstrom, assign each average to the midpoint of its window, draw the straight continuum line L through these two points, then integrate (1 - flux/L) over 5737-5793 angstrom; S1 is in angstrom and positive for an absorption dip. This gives 0.6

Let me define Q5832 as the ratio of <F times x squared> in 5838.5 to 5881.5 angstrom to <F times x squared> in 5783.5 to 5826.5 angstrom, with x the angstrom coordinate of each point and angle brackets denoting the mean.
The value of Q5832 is 1.01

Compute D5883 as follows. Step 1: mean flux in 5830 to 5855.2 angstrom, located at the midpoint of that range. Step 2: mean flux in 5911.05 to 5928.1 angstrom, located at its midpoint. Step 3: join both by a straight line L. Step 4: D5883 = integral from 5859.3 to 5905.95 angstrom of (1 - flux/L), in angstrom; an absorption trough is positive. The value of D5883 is 4.6 angstrom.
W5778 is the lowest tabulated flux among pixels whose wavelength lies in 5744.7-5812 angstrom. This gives 191.6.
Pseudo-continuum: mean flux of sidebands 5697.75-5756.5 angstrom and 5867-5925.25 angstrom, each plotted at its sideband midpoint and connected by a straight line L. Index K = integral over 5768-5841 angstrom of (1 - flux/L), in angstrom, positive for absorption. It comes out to -2.7 angstrom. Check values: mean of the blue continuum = 209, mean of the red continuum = 197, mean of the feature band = 211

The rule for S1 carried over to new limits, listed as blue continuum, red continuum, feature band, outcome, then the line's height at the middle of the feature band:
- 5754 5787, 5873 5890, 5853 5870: -0.6 angstrom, 199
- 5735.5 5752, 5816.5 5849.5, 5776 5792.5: 0.6 angstrom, 214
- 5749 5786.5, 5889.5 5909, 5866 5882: -2.4 angstrom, 184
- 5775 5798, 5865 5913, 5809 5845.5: -1.7 angstrom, 203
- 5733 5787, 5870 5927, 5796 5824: -0.6 angstrom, 206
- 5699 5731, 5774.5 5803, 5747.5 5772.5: -0.4 angstrom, 209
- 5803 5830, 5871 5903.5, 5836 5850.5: -0.9 angstrom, 201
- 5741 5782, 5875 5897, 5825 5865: -4.5 angstrom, 189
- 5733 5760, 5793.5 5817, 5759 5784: 0.2 angstrom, 213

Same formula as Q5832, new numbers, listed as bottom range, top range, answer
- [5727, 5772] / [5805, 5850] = 1.02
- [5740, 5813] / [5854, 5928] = 0.98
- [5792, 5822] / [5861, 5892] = 0.95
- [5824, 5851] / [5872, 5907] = 0.89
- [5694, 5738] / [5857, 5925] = 1.01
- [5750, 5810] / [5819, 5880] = 1.02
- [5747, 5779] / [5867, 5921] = 0.96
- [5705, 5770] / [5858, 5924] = 0.99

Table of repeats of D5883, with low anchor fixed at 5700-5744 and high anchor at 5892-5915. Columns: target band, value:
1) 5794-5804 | -0.6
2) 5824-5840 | -1.2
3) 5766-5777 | -0.6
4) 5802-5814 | -0.5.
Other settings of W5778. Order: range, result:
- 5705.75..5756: 180.7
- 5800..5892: 82.27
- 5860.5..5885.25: 203.7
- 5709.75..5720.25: 186.4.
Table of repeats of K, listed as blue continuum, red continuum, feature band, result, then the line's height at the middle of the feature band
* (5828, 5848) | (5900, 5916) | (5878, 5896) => 3.1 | 211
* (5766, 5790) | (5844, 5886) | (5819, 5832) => -0.3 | 209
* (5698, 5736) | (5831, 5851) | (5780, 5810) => 0.4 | 212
